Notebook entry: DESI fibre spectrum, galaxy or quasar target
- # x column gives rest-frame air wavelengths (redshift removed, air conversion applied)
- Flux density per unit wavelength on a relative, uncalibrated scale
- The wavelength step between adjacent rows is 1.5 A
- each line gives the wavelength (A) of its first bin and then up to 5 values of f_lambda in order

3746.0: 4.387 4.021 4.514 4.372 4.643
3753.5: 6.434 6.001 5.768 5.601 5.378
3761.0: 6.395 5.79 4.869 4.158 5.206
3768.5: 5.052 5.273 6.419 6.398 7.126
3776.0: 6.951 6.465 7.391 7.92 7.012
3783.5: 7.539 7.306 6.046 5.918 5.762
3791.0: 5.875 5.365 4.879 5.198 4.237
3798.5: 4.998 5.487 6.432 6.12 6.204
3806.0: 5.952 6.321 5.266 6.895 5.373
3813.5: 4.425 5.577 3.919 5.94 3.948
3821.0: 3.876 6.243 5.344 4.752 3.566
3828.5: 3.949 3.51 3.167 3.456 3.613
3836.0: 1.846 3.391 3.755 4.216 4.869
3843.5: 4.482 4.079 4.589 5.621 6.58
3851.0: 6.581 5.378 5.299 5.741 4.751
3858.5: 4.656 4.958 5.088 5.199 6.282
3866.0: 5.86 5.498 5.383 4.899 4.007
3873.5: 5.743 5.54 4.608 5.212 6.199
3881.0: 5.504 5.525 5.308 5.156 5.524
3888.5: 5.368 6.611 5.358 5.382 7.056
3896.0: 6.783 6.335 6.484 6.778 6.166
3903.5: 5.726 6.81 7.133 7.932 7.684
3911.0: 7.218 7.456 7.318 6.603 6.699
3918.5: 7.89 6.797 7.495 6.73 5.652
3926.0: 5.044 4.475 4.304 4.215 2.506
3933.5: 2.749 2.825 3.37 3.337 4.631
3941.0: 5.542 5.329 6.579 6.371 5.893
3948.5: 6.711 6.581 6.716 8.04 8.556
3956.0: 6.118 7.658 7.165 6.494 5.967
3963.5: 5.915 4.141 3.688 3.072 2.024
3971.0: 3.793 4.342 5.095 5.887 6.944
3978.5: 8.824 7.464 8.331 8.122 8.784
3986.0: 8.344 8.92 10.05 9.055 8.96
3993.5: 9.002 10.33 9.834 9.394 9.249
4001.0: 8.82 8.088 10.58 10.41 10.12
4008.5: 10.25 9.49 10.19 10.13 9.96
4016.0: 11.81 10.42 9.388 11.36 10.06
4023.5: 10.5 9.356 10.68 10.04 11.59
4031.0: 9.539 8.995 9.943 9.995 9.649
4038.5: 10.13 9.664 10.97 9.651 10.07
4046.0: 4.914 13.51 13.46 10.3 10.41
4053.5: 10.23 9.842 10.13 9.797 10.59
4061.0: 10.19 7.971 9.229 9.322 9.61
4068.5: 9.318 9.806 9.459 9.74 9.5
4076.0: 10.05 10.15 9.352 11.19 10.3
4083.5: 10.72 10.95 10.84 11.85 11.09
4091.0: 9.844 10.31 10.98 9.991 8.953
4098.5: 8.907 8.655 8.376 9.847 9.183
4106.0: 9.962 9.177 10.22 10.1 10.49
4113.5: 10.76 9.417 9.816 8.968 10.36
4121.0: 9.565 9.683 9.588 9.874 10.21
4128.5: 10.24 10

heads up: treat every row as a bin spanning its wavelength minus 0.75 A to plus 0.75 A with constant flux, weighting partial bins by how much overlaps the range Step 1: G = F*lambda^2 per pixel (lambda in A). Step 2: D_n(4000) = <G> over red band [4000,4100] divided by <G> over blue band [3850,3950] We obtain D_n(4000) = 1.9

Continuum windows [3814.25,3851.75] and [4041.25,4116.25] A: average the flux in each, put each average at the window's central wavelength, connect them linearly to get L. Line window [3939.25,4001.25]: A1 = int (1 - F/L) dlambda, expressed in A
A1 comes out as 4.9 A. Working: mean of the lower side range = 4.43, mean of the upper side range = 9.99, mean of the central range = 6.97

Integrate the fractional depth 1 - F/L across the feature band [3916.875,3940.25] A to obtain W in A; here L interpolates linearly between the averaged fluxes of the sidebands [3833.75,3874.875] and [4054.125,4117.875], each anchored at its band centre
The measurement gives 5.75 A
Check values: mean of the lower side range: 4.91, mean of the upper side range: 9.9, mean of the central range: 4.87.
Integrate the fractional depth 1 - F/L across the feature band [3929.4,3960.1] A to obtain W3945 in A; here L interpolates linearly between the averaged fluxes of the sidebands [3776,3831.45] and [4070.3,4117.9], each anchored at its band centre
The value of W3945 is 8.8 A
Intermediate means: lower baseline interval 5.57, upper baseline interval 9.99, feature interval 5.54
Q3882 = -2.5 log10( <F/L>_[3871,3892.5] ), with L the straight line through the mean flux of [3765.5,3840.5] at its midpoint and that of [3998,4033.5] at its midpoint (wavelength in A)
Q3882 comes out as 0.29 mag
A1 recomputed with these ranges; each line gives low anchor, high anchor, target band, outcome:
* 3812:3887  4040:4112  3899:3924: -3.0 A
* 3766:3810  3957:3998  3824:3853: 9.3 A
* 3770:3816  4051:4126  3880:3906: 4.8 A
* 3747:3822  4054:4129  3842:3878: 7.9 A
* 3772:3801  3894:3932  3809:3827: 3.5 A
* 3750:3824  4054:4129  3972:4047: -4.4 A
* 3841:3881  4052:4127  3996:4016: -3.9 A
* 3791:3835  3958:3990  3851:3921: -4.4 A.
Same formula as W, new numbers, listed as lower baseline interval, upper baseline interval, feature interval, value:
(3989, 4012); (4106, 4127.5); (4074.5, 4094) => -1.5 A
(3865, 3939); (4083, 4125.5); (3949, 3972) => 3.9 A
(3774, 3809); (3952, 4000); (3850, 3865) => 2.6 A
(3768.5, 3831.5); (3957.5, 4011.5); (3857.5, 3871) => 2.2 A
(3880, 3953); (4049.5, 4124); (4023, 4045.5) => -3.4 A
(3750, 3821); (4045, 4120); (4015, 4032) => -2.4 A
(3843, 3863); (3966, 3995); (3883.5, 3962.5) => 1.6 A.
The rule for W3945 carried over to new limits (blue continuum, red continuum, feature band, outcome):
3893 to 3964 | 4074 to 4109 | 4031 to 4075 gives -3.8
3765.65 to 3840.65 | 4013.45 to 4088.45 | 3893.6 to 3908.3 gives 1.1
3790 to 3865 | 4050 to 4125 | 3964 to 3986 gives 5.5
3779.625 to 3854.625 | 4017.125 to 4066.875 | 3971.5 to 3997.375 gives 2.1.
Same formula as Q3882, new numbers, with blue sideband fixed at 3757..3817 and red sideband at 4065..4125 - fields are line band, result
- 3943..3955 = 0.17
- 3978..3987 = 0.02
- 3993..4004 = -0.08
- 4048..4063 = -0.11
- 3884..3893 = 0.28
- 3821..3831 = 0.38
